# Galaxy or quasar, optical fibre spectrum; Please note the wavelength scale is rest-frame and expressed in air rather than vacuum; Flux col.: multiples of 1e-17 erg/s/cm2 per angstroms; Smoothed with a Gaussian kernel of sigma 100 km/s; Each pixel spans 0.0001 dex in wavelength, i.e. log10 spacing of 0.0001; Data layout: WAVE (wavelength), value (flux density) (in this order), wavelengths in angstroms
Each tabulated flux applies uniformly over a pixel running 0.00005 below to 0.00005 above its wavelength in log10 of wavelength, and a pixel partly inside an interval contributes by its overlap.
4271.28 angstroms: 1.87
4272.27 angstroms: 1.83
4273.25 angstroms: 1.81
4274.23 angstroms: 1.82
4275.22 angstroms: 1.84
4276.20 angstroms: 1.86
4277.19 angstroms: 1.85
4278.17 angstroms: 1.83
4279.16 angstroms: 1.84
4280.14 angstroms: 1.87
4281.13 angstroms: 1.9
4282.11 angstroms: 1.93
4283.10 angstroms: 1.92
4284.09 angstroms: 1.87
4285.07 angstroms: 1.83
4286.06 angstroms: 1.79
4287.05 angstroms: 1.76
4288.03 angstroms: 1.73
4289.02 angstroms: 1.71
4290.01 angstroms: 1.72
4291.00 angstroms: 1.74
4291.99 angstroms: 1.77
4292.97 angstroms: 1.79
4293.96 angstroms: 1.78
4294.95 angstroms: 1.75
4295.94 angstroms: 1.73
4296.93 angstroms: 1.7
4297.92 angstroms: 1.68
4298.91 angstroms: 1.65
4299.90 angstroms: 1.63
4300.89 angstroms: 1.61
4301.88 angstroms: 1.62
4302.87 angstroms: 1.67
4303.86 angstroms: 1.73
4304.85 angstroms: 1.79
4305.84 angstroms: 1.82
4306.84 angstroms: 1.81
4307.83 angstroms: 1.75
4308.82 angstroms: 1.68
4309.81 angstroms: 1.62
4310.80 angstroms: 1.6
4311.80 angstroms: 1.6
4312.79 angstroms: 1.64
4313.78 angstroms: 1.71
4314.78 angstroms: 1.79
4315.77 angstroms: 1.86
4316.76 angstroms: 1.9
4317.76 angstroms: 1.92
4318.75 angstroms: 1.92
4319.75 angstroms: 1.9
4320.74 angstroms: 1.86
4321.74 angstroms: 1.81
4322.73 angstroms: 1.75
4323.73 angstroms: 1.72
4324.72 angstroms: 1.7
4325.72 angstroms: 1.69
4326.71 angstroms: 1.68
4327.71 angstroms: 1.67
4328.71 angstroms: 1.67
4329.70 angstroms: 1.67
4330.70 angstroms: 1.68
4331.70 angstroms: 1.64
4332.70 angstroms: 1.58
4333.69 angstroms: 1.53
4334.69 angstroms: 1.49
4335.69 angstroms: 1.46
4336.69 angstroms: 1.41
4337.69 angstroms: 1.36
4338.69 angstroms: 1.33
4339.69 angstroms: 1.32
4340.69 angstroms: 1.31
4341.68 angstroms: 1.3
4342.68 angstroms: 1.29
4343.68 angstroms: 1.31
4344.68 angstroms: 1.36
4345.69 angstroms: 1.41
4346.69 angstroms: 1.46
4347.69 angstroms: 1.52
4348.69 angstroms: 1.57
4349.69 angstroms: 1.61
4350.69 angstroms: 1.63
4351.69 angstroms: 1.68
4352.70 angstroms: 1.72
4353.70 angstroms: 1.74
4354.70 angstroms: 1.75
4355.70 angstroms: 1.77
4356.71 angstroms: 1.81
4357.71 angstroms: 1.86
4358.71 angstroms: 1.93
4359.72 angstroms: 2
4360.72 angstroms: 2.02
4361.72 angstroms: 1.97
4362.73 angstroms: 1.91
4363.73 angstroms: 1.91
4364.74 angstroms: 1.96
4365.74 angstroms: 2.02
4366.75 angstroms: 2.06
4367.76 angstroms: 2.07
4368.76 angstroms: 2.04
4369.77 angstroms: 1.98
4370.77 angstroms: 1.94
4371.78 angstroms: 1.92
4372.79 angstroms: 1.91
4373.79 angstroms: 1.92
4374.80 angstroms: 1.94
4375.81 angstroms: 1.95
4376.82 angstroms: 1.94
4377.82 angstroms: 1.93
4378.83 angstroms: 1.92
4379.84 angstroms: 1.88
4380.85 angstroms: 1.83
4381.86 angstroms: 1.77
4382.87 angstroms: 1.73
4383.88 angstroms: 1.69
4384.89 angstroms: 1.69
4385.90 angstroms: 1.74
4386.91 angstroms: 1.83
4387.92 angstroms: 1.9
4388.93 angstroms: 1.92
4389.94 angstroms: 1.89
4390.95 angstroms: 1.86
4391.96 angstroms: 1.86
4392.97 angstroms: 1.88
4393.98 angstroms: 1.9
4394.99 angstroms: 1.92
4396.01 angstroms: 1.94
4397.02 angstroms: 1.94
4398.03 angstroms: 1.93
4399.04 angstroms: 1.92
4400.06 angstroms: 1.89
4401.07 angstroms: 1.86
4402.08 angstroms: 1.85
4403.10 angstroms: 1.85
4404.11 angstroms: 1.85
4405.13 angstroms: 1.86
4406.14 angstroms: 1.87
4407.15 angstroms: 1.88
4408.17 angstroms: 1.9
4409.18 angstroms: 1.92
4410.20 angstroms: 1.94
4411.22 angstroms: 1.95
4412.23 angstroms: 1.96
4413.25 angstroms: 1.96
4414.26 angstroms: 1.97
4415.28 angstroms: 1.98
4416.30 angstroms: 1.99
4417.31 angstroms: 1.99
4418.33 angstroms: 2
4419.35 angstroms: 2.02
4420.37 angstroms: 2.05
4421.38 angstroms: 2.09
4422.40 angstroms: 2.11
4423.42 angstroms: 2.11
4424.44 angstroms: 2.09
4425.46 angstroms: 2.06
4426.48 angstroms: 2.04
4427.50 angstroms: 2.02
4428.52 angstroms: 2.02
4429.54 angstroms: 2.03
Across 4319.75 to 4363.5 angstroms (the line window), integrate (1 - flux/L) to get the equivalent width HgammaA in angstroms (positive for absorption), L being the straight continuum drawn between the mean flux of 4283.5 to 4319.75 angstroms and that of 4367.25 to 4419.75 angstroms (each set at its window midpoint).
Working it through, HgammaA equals 4.4 angstroms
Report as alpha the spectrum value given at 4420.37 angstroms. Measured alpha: 2.05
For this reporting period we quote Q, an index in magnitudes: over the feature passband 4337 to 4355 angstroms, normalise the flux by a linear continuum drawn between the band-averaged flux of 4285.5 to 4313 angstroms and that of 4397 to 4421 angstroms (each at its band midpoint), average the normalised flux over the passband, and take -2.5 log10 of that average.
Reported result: 0.22 mag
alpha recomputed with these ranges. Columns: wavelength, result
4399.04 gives 1.92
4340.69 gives 1.31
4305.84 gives 1.82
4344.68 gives 1.36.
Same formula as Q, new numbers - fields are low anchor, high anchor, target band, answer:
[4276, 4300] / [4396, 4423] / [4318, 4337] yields 0.10 mag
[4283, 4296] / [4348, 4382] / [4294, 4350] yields 0.12 mag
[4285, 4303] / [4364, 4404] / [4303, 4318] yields 0.00 mag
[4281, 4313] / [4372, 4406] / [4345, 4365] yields 0.04 mag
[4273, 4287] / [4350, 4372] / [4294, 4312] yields 0.10 mag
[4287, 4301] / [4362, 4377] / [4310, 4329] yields 0.03 mag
